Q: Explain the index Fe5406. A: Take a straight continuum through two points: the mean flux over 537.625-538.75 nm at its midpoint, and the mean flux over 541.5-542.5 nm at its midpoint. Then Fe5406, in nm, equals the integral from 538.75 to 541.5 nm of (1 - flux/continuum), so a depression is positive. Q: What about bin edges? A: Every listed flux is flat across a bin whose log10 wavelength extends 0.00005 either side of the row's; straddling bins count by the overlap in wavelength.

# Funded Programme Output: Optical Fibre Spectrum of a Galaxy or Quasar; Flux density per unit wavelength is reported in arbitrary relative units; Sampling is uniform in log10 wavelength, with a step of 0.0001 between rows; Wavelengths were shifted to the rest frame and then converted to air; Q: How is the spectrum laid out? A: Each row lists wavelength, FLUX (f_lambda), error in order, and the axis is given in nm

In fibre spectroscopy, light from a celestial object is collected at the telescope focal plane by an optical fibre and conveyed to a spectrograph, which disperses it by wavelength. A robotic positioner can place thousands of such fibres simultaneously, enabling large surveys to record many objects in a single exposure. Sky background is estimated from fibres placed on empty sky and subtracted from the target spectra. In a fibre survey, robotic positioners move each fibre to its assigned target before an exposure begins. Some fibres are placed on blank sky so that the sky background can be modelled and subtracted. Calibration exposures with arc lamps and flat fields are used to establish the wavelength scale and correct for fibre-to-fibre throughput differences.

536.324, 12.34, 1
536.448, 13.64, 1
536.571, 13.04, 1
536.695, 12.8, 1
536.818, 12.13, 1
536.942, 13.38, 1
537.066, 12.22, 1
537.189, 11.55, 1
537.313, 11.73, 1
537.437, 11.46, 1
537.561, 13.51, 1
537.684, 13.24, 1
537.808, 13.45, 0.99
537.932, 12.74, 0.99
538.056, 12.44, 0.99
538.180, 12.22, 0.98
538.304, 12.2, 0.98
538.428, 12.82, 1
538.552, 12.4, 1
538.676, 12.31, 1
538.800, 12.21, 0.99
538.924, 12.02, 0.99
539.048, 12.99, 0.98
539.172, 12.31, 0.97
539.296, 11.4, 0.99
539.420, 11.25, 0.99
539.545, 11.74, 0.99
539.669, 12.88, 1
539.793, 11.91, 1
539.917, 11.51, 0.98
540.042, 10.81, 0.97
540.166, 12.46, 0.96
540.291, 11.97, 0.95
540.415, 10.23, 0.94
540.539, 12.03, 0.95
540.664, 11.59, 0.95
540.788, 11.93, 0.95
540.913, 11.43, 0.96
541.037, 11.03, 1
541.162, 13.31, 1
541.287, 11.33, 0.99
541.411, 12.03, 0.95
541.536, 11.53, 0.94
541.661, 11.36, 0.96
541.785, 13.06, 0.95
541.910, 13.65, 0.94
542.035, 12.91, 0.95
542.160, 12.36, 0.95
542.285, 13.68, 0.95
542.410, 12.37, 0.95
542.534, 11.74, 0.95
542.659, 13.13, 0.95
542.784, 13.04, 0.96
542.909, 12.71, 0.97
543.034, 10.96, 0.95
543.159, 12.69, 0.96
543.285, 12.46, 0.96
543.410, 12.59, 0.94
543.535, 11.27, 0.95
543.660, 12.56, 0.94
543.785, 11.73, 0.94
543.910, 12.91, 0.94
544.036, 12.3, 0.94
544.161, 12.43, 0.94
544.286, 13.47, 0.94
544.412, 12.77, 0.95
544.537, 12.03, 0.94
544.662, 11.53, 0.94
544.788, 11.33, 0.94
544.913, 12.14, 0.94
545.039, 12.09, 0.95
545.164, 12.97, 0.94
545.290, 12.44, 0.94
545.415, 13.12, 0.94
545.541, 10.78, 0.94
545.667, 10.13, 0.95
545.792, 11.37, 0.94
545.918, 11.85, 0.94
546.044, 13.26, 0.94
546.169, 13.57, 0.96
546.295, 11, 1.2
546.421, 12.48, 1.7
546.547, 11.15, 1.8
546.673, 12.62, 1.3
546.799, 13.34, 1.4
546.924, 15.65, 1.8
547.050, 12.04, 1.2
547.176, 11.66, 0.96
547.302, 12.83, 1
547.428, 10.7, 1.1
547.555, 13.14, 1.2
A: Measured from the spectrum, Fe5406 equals 0.174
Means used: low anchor 12.6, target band 11.8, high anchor 12.6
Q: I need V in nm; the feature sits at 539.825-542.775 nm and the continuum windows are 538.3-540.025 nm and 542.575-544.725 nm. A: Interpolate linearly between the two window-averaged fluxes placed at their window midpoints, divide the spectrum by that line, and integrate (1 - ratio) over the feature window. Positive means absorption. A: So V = 0.038 nm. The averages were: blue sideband 12.1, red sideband 12.4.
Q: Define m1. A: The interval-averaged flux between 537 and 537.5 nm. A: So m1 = 11.7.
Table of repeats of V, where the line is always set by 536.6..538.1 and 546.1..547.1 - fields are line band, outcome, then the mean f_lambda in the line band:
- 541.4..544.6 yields 0.06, 12.5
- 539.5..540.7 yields 0.09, 11.7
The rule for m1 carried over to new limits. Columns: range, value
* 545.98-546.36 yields 12.6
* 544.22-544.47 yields 13.1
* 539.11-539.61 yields 11.7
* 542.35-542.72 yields 12.4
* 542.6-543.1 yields 12.5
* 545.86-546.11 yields 12.6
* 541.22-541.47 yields 11.7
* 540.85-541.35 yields 11.8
